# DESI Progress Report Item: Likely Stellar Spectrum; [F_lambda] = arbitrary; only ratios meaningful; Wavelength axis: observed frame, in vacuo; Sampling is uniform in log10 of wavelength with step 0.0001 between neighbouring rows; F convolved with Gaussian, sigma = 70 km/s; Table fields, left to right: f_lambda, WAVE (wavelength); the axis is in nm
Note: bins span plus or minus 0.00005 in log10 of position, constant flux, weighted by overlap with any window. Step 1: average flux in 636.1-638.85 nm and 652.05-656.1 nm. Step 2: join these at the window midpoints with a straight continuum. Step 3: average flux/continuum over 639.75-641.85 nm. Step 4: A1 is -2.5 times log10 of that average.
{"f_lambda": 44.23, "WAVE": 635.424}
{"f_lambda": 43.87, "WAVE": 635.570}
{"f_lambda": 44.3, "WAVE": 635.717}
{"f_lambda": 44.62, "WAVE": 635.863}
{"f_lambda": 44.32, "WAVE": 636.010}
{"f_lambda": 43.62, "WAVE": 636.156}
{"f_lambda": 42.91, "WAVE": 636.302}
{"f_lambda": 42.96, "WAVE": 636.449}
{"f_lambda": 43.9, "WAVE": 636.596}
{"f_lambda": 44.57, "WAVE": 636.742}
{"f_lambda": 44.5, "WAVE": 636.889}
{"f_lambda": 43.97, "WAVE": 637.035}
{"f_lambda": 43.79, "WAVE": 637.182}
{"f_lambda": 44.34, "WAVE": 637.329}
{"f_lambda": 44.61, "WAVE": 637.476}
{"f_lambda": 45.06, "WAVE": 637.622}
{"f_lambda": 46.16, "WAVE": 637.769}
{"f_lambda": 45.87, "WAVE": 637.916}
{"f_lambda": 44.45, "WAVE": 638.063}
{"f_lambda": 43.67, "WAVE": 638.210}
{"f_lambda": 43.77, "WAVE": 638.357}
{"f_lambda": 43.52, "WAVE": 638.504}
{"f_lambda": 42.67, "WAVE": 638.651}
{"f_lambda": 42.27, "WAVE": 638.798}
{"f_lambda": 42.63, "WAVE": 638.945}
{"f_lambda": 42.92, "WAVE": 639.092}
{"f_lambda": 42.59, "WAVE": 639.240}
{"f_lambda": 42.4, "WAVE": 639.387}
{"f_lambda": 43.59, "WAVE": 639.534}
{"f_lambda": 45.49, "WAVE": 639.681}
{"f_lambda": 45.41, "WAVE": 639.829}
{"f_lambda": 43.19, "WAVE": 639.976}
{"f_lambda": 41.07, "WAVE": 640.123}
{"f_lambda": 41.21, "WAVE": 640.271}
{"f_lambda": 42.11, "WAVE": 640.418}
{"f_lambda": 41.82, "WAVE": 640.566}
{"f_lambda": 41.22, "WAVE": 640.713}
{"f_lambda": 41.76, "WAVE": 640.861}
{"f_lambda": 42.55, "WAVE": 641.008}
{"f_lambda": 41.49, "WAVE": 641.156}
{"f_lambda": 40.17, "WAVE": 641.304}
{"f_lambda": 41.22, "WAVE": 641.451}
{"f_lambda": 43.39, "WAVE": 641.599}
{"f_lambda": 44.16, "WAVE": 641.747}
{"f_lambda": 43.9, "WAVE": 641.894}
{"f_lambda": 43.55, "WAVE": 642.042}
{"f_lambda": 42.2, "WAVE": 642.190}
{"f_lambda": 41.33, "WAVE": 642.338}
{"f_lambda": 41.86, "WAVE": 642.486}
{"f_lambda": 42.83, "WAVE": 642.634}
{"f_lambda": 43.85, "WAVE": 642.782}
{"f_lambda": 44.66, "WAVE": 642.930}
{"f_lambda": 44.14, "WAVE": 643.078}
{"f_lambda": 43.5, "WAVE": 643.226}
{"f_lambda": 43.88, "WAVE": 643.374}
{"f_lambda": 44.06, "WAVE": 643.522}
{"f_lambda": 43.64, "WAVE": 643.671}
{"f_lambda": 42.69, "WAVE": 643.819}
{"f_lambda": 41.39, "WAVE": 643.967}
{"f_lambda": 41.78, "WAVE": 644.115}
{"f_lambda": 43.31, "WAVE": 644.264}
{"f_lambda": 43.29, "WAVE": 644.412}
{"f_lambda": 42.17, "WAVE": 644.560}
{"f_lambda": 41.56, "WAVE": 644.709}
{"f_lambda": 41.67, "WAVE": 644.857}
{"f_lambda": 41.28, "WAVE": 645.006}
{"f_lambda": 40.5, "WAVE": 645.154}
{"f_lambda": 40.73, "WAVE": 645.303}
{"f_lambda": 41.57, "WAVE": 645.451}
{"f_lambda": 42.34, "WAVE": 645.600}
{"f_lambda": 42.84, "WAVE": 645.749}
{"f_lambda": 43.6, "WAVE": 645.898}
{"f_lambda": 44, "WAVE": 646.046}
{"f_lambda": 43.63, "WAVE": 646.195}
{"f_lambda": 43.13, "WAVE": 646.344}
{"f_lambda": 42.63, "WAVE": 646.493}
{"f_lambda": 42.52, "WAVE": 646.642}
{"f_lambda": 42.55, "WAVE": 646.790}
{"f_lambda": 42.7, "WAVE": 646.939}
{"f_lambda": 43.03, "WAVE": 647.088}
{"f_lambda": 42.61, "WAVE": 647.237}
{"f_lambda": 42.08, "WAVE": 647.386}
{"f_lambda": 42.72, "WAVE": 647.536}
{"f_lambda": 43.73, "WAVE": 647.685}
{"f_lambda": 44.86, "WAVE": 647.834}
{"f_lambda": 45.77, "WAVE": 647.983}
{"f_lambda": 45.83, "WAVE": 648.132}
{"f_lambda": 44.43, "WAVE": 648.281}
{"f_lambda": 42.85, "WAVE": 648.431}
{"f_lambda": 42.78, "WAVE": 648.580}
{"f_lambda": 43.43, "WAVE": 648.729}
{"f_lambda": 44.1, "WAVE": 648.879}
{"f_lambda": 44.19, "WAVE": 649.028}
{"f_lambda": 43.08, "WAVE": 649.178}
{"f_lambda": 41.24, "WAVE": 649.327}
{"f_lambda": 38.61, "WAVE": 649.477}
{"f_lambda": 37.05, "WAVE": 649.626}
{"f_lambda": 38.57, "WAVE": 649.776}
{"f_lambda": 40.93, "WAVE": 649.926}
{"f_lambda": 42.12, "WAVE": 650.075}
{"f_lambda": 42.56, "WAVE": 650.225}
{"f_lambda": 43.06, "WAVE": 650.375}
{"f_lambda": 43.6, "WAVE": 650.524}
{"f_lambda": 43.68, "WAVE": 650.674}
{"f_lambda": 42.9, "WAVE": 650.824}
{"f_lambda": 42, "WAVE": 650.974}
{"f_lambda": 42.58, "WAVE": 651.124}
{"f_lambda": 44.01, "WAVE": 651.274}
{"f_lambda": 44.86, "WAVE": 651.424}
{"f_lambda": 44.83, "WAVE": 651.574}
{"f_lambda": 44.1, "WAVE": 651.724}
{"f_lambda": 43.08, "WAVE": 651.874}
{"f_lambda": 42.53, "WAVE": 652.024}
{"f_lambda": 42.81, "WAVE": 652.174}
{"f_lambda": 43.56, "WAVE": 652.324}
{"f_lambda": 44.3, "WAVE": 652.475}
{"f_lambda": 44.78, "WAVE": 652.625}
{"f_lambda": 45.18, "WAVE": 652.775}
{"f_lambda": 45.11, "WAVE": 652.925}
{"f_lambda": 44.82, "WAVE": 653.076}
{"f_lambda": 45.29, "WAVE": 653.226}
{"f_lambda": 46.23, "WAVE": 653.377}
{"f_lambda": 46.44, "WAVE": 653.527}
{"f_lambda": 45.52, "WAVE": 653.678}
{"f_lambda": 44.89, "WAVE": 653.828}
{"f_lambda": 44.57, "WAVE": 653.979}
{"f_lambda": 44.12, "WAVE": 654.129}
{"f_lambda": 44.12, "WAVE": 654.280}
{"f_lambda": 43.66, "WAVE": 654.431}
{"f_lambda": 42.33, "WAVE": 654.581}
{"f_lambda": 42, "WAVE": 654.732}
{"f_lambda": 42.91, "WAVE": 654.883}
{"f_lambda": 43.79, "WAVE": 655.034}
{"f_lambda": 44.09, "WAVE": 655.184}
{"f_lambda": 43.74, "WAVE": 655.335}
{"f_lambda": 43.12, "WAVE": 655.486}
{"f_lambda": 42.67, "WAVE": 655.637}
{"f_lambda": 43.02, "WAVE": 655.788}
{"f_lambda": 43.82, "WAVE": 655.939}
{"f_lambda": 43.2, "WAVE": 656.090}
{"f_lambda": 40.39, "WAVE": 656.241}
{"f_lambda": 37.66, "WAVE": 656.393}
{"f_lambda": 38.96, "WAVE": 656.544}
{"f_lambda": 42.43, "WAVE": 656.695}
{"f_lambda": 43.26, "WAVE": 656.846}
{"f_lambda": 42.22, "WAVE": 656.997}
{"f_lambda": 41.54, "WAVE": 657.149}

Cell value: 0.05 mag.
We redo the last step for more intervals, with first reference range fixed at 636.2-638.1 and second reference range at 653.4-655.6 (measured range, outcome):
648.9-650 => 0.09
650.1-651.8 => 0.02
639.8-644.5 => 0.04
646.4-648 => 0.03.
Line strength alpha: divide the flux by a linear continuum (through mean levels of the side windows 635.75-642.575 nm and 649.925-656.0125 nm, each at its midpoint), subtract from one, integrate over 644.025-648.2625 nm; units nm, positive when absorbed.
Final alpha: 0.068 nm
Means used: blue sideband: 43.2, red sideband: 43.8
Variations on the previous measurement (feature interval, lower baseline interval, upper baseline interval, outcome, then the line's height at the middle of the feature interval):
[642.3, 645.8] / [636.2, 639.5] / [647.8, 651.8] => 0.06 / 43.3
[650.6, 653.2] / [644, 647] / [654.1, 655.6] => -0.05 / 43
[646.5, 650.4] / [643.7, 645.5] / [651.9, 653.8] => 0.05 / 43.2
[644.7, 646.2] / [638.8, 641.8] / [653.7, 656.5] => 0.02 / 42.7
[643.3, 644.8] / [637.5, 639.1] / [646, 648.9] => 0.03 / 43.6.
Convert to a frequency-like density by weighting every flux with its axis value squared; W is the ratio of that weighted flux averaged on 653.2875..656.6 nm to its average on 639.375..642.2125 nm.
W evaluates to 1.06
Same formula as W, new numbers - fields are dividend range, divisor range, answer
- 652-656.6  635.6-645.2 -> 1.05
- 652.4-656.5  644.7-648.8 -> 1.04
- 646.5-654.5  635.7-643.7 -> 1.04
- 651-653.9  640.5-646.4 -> 1.07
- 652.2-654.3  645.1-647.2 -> 1.08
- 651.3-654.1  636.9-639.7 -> 1.06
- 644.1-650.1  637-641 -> 1.00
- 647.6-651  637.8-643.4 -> 1.02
